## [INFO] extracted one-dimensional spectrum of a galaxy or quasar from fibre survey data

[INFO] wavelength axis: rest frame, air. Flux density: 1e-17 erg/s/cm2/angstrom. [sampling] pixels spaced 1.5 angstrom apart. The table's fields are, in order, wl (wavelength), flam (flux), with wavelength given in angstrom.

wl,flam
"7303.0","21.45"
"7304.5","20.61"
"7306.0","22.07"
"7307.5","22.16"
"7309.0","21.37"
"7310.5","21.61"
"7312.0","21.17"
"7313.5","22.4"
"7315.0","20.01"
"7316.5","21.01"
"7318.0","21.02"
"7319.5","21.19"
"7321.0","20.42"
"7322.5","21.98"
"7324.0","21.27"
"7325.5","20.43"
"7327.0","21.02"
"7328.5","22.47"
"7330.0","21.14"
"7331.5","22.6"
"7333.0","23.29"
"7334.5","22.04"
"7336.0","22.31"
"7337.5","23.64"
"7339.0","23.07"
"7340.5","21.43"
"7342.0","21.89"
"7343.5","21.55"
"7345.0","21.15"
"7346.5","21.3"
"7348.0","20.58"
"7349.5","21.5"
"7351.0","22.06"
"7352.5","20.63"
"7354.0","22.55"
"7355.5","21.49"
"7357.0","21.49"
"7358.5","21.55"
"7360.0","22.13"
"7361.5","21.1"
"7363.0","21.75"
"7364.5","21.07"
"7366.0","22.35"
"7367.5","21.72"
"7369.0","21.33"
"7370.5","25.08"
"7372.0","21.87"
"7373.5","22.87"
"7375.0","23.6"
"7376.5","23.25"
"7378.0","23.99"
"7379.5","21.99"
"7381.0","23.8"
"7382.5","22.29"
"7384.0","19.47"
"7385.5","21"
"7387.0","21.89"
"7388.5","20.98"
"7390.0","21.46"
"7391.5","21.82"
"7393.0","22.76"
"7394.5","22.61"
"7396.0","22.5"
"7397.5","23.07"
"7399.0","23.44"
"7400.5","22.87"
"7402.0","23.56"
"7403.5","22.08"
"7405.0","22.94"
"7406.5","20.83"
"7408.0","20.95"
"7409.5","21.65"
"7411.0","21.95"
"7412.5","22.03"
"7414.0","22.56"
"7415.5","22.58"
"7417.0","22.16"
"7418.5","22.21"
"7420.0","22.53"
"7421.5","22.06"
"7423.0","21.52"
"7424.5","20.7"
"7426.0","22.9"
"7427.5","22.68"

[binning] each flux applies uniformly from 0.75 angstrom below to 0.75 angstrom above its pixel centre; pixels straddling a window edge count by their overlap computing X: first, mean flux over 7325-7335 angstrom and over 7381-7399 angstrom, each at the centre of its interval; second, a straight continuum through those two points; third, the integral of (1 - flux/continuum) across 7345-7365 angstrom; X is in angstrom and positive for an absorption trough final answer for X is 0.4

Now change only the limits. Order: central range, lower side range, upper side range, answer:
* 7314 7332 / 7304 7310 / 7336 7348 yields 0.45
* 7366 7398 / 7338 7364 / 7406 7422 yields -0.81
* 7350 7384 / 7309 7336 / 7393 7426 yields -0.49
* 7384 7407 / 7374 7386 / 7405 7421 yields 0.06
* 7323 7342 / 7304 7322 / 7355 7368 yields -0.56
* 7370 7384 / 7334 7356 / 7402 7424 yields -0.66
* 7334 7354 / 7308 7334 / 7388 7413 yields -0.13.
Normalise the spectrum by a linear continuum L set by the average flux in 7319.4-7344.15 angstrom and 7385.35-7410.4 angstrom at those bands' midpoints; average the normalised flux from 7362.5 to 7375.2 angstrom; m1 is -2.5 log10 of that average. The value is -0.016 mag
